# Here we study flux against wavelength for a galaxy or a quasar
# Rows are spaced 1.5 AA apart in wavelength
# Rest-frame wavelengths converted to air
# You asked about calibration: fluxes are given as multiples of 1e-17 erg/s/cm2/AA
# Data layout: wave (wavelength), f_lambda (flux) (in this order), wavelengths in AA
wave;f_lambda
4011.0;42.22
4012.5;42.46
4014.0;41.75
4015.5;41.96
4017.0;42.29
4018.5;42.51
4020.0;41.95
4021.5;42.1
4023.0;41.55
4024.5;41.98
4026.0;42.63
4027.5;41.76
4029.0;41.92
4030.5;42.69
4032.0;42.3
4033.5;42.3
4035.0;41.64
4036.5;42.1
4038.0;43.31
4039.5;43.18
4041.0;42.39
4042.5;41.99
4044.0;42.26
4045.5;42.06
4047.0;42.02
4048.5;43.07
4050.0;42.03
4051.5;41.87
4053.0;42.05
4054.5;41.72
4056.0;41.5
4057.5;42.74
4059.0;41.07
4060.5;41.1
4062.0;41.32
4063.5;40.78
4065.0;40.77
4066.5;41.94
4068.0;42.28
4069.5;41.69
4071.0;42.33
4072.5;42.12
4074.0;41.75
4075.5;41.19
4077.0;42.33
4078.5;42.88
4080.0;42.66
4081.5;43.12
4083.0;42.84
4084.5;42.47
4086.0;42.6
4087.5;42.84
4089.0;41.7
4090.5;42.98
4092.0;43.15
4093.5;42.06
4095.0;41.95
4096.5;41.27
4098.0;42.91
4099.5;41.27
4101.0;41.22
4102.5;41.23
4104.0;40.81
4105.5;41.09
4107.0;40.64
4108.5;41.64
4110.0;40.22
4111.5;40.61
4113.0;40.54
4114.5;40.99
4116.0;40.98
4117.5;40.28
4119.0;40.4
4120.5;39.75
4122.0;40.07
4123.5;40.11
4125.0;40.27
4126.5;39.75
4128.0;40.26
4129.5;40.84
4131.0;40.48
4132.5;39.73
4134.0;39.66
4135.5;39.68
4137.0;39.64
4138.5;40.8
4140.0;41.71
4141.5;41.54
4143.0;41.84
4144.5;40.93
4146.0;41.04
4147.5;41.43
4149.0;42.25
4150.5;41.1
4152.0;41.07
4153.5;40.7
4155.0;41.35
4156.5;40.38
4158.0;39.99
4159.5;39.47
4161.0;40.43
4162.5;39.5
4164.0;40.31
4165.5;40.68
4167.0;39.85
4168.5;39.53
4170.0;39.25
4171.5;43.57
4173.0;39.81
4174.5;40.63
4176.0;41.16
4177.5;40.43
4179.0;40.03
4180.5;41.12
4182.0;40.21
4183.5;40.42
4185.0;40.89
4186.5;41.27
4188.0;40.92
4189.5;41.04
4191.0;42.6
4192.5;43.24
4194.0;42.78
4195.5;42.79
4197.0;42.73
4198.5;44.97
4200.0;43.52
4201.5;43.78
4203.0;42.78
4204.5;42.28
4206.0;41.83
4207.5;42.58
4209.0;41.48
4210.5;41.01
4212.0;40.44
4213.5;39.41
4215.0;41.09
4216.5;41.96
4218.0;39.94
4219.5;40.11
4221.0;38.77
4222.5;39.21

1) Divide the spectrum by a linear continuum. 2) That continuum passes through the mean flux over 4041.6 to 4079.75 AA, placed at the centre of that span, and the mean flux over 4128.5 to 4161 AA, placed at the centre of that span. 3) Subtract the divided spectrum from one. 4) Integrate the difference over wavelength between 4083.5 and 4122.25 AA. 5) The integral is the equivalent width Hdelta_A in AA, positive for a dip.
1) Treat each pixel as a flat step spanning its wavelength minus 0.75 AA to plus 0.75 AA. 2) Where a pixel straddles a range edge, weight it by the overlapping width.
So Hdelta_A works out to -0.1 AA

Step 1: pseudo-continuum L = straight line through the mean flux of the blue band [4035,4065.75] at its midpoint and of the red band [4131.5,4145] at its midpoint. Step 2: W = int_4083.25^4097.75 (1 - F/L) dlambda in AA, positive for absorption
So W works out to -0.4 AA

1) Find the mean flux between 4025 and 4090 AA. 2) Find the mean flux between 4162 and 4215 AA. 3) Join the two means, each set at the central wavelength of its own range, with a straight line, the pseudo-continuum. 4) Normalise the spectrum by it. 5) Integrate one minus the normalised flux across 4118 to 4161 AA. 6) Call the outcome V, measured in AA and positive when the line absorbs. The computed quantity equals 1.1 AA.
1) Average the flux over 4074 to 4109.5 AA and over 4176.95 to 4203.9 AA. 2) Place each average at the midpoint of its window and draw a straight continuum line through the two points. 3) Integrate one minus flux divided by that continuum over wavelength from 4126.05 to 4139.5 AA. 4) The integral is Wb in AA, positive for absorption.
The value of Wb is 0.6 AA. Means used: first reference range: 42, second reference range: 42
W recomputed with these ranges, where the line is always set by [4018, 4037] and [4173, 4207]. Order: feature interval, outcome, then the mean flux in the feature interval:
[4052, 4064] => 0.1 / 41.6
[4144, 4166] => 0.6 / 40.7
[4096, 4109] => 0.2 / 41.3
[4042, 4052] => 0.0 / 42.2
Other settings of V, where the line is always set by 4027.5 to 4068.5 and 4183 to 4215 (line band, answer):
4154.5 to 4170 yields 0.7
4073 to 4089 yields -0.2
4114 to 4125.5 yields 0.5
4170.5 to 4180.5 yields 0.3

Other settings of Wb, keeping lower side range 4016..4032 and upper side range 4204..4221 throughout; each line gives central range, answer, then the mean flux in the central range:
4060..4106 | -0.2 AA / 42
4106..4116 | 0.2 AA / 40.8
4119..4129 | 0.3 AA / 40.1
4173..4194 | 0.0 AA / 41.1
